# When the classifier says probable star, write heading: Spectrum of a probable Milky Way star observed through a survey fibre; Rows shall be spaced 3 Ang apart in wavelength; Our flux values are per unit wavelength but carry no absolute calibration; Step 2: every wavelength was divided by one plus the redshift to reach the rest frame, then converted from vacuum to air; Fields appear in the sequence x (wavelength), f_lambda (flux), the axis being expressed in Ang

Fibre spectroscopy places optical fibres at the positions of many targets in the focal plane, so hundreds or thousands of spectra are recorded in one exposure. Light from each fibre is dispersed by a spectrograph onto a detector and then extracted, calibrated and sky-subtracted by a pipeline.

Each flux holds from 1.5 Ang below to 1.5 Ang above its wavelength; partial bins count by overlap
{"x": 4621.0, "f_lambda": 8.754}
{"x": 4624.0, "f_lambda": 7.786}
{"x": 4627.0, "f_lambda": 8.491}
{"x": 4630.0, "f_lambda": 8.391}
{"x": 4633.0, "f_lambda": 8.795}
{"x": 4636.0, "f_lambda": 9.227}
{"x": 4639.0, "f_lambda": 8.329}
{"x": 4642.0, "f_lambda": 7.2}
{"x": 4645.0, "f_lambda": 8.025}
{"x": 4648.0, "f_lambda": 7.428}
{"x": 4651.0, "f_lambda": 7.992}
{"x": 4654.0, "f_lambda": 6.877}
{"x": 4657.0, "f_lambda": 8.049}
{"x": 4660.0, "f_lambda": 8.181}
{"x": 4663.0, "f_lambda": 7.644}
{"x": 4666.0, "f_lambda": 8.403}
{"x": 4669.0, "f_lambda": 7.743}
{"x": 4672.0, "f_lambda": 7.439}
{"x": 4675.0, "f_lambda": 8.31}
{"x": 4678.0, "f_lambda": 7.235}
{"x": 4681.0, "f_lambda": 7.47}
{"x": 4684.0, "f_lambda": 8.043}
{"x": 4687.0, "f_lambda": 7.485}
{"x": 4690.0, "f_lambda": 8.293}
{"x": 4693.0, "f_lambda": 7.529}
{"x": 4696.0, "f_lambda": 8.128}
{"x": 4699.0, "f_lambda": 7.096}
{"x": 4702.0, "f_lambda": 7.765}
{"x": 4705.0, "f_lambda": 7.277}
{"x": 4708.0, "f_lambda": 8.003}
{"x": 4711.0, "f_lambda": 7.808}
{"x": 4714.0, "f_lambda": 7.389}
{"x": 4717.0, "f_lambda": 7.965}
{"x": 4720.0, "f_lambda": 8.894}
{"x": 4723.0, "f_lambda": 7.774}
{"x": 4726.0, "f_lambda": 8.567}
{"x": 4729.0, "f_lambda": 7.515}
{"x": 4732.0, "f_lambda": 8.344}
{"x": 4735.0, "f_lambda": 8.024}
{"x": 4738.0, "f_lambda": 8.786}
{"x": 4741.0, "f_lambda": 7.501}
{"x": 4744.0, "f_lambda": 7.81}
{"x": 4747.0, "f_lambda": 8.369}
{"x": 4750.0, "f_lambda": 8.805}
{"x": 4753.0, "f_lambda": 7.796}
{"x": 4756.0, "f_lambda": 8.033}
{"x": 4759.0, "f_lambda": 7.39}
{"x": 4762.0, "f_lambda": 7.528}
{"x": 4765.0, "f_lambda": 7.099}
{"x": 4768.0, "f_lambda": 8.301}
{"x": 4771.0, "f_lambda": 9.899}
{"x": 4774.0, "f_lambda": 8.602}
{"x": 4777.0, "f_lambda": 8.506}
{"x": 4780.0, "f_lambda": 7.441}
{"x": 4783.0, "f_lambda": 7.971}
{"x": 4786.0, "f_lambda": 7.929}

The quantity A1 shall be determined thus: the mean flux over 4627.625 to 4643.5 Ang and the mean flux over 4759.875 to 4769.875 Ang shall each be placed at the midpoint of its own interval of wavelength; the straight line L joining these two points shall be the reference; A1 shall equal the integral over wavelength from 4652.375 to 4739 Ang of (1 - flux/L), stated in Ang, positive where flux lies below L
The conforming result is 2.3 Ang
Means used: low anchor 8.39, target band 7.86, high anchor 7.71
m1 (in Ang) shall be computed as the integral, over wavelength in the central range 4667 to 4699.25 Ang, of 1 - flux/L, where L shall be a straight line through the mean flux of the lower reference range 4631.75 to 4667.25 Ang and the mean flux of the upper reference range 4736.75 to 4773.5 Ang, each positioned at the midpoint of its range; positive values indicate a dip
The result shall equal 1.2 Ang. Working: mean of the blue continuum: 8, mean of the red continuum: 8.12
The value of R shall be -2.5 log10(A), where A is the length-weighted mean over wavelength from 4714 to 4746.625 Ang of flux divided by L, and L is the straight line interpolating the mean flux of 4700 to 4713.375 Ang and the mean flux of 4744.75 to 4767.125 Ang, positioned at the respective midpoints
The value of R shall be -0.04 mag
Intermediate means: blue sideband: 7.67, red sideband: 7.87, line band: 8.09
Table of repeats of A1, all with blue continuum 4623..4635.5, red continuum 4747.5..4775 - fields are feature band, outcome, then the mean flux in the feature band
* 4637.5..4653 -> 1.2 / 7.77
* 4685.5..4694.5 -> 0.6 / 7.77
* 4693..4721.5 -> 1.7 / 7.8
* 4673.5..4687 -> 1.0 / 7.73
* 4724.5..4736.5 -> 0.2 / 8.11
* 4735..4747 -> 0.2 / 8.07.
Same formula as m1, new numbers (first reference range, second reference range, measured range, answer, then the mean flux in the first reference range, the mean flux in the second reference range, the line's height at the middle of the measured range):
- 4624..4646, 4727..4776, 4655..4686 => 1.61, 8.32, 8.12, 8.26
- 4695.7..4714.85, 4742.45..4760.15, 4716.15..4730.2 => -0.69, 7.62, 8.05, 7.78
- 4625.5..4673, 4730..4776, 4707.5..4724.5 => 0.28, 8.02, 8.15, 8.1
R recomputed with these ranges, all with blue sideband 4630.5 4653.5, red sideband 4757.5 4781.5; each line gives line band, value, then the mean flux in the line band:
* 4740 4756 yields 0.003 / 8.07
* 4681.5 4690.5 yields 0.034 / 7.85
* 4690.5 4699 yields 0.047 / 7.75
